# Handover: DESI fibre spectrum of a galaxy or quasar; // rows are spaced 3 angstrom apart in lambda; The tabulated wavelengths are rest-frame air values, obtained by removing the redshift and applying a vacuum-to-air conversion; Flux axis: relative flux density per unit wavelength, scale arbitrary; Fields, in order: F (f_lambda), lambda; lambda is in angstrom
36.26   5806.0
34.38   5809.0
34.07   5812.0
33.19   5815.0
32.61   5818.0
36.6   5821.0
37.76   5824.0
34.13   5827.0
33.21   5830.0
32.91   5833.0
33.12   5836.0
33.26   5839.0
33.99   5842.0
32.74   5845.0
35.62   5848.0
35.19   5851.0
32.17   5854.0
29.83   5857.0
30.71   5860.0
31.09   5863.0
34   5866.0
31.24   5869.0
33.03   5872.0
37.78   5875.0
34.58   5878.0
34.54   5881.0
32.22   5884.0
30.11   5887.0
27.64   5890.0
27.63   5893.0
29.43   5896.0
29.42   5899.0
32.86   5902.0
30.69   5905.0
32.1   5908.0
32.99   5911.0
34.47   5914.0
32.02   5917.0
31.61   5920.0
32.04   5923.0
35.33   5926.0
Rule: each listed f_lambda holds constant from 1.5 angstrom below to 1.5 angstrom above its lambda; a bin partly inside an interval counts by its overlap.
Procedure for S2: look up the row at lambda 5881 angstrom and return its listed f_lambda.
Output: 34.54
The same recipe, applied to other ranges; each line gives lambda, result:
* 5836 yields 33.12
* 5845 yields 32.74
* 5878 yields 34.58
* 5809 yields 34.38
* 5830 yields 33.21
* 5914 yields 34.47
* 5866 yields 34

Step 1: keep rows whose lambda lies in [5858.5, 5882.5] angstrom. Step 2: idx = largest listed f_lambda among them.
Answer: 37.78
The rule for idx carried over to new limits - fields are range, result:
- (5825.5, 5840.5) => 34.13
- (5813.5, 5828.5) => 37.76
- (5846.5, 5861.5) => 35.62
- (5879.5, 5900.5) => 34.54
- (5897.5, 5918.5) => 34.47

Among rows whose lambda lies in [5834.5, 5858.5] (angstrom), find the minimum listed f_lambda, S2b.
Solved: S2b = 29.83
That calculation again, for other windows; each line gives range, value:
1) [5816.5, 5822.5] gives 32.61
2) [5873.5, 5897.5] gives 27.63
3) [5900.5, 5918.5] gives 30.69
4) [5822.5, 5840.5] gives 32.91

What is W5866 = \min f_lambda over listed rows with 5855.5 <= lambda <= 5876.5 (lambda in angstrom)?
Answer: 29.83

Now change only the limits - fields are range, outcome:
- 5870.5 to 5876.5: 33.03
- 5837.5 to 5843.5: 33.26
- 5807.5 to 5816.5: 33.19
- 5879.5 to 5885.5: 32.22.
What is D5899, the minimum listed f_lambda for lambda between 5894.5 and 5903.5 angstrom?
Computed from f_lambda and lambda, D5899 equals 29.42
